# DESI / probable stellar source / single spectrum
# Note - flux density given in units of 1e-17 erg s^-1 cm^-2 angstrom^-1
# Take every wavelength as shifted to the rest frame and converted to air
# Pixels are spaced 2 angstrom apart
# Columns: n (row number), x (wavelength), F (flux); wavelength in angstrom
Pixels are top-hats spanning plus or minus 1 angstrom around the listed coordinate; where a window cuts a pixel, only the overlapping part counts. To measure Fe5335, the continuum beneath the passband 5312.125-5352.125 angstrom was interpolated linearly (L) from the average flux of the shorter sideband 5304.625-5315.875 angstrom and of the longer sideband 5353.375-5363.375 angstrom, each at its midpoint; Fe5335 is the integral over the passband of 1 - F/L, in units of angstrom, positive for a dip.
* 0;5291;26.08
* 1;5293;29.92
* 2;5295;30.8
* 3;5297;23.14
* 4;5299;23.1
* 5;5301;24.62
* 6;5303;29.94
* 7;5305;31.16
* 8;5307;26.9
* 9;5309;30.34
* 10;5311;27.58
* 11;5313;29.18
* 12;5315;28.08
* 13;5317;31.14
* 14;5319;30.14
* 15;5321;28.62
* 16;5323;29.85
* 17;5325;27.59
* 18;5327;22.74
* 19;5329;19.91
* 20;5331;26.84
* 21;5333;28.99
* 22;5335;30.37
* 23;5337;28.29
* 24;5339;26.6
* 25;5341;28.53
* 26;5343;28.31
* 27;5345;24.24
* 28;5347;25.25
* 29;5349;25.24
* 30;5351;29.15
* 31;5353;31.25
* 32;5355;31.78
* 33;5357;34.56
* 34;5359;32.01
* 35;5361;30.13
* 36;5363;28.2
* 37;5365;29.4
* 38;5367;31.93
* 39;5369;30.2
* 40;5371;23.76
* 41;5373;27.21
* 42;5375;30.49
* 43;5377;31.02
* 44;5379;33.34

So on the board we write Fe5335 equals 3.37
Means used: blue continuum 28.8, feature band 27.5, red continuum 31.5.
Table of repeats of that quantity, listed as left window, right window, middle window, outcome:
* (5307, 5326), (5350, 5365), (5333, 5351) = 1.71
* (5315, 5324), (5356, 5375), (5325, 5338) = 1.50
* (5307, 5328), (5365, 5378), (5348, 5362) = -0.81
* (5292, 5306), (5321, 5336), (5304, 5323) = -1.49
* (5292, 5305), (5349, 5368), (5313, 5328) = 0.06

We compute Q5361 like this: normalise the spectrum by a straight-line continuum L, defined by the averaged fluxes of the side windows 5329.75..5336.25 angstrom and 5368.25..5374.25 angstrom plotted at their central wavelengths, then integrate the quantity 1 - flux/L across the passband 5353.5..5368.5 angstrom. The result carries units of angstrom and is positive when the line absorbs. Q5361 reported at -2.0 angstrom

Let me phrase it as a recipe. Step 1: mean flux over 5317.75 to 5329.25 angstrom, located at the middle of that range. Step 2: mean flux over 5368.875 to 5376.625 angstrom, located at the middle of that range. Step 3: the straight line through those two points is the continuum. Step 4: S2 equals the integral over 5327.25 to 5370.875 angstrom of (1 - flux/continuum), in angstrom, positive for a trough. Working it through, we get -1.5 angstrom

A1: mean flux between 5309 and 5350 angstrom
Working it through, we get 27.4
